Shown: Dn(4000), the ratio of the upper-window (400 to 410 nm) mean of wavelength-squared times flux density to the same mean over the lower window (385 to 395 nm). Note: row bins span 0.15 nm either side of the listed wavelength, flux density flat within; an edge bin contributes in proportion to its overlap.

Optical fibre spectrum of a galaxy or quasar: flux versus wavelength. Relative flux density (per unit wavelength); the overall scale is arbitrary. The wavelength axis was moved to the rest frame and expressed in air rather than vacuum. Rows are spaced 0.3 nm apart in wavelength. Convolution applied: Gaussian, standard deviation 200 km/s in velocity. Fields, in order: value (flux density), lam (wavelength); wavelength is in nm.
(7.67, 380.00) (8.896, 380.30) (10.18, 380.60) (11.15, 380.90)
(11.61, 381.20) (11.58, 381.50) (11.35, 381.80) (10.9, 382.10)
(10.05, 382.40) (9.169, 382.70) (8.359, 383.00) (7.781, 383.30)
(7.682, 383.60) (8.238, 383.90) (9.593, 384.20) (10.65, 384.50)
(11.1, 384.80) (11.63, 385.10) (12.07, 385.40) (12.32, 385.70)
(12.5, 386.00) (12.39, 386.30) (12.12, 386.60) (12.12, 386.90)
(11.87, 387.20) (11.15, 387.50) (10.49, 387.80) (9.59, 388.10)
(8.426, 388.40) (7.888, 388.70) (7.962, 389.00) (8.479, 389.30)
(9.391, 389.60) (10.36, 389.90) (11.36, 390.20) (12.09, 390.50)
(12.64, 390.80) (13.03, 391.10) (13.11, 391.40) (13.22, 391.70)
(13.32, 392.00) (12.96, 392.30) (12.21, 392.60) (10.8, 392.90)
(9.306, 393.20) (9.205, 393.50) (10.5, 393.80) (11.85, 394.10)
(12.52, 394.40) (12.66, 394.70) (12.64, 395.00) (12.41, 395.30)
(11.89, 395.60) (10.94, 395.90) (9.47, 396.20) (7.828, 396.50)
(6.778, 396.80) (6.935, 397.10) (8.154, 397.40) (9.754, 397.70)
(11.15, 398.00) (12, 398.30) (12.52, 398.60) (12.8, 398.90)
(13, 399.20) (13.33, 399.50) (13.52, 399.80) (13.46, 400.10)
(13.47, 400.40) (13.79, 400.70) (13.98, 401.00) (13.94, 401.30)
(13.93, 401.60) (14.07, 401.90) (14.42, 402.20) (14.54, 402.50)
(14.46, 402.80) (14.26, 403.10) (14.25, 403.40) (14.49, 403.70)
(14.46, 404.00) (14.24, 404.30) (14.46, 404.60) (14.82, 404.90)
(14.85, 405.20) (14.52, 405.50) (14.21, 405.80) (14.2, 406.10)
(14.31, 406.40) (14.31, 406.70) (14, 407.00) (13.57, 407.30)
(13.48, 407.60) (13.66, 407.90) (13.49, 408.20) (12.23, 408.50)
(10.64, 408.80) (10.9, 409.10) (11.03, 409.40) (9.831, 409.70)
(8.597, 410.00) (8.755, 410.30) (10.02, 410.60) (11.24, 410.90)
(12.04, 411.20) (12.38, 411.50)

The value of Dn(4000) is 1.3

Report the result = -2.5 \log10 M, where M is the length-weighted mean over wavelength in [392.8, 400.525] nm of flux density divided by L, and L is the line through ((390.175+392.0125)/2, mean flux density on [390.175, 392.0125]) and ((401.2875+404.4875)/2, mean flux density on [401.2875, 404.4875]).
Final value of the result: 0.21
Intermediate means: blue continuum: 12.7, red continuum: 14.3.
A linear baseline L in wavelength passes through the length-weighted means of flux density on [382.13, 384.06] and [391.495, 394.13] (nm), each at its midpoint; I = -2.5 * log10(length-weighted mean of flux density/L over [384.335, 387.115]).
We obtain -0.246 mag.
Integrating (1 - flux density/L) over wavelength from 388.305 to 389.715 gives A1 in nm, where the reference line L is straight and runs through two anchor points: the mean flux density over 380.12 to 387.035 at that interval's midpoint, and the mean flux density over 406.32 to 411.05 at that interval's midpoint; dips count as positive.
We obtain 0.317 nm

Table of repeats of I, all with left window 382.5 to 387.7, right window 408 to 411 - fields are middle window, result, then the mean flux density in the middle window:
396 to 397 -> 0.30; 8.12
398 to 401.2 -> -0.22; 13.1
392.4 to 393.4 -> -0.02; 10.8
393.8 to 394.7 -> -0.13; 12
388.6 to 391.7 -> -0.02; 10.8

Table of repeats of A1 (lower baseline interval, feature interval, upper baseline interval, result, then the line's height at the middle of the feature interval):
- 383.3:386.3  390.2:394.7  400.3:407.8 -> 0.03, 12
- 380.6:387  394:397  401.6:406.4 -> 0.46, 12.8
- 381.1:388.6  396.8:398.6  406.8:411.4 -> 0.24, 11.1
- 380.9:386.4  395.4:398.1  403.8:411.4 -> 0.57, 11.7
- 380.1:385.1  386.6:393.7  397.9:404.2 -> 0.32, 11.4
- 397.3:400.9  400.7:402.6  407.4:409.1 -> -0.26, 12.4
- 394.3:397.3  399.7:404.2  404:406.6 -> -0.38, 13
